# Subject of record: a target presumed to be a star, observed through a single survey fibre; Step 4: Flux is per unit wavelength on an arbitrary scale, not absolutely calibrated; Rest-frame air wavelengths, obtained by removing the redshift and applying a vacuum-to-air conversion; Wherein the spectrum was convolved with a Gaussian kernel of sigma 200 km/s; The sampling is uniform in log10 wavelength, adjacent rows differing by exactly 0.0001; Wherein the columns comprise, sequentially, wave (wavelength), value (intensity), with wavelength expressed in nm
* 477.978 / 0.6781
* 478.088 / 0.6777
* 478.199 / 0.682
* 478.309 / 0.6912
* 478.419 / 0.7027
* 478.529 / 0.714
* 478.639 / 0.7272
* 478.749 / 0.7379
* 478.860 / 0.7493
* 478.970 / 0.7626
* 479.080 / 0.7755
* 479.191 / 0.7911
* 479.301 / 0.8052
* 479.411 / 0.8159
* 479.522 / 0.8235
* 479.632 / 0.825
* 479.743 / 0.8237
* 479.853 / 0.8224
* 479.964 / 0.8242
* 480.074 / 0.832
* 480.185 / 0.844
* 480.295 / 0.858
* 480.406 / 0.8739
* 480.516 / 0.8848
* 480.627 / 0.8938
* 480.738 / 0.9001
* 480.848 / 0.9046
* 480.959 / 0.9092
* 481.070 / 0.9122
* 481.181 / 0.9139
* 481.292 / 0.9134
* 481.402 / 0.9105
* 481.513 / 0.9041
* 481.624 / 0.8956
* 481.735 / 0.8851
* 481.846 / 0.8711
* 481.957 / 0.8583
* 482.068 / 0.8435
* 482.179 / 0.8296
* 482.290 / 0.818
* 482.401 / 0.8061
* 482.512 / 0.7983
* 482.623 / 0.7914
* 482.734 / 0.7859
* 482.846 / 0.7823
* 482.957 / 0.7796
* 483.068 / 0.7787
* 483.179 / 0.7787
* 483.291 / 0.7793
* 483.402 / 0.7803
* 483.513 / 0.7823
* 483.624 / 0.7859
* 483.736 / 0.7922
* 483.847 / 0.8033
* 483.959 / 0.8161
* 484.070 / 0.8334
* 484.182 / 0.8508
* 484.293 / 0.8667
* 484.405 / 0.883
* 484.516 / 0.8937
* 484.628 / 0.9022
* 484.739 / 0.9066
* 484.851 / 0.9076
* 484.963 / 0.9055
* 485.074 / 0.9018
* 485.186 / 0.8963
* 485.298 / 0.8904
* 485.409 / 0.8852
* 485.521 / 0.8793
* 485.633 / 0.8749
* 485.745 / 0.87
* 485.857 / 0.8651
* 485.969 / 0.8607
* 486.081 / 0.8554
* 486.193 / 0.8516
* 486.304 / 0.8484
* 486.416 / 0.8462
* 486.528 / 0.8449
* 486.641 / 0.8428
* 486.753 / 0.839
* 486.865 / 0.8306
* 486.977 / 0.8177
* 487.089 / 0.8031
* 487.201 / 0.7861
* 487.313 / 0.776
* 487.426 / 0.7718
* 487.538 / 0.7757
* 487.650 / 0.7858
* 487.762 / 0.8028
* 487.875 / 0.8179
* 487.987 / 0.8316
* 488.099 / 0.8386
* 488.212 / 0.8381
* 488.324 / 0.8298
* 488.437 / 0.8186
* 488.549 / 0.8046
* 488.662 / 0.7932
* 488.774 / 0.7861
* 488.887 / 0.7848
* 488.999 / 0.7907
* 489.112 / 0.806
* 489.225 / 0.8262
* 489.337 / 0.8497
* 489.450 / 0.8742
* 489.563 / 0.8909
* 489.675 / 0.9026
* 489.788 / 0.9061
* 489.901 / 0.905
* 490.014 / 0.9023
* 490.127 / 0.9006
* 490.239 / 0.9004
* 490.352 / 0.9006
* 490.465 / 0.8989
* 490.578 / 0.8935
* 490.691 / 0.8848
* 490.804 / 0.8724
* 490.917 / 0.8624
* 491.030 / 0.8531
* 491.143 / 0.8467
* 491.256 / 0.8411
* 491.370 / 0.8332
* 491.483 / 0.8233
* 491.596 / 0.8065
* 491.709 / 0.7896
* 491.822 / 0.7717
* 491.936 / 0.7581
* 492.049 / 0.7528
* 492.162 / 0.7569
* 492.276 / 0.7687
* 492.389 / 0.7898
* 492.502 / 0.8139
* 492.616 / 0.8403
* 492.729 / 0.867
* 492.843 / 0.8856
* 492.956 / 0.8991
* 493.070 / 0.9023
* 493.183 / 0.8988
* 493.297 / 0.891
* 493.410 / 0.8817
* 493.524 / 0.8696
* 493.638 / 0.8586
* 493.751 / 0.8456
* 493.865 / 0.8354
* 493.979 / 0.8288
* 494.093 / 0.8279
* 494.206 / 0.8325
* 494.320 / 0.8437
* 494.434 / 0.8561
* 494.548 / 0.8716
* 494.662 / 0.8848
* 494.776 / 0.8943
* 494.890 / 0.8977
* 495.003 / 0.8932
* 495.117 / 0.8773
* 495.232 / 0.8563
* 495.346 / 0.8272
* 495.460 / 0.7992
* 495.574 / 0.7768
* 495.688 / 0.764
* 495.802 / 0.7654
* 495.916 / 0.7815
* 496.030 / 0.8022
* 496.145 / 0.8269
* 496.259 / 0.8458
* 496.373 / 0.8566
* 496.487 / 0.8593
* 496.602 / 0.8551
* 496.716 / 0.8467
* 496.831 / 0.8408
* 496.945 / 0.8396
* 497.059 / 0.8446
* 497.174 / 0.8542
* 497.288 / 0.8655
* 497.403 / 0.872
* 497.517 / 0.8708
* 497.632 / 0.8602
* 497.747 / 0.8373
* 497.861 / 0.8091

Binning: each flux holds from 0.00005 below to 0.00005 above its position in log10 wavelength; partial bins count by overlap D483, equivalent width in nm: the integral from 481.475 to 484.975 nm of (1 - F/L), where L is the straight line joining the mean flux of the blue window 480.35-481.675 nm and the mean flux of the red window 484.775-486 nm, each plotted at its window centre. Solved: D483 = 0.24 nm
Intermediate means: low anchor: 0.901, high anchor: 0.886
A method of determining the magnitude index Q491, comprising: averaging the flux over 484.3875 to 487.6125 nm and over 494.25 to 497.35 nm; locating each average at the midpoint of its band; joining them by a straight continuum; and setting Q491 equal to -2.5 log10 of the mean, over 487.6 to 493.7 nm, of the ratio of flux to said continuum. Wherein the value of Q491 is 0.008 mag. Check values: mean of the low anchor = 0.855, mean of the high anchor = 0.842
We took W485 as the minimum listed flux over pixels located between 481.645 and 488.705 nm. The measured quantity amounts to 0.7718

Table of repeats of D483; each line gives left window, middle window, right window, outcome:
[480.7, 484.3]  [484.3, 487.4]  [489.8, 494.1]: -0.070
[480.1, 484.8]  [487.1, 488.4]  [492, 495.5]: 0.067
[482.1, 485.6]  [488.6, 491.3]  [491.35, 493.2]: -0.123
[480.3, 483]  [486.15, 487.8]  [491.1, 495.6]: 0.072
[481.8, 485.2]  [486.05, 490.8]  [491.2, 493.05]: -0.106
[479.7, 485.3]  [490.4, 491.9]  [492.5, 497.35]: 0.011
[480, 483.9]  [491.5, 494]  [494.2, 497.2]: 0.025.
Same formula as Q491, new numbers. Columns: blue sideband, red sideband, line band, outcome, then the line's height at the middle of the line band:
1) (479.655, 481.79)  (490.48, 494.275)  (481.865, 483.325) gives 0.09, 0.872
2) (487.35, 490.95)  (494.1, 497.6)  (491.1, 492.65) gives 0.06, 0.844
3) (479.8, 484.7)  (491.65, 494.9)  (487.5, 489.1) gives 0.05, 0.843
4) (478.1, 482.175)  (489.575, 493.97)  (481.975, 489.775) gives 0.01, 0.841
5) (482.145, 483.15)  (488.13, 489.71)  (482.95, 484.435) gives -0.01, 0.801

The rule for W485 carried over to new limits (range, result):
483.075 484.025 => 0.7787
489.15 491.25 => 0.8262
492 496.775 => 0.7528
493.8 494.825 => 0.8279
